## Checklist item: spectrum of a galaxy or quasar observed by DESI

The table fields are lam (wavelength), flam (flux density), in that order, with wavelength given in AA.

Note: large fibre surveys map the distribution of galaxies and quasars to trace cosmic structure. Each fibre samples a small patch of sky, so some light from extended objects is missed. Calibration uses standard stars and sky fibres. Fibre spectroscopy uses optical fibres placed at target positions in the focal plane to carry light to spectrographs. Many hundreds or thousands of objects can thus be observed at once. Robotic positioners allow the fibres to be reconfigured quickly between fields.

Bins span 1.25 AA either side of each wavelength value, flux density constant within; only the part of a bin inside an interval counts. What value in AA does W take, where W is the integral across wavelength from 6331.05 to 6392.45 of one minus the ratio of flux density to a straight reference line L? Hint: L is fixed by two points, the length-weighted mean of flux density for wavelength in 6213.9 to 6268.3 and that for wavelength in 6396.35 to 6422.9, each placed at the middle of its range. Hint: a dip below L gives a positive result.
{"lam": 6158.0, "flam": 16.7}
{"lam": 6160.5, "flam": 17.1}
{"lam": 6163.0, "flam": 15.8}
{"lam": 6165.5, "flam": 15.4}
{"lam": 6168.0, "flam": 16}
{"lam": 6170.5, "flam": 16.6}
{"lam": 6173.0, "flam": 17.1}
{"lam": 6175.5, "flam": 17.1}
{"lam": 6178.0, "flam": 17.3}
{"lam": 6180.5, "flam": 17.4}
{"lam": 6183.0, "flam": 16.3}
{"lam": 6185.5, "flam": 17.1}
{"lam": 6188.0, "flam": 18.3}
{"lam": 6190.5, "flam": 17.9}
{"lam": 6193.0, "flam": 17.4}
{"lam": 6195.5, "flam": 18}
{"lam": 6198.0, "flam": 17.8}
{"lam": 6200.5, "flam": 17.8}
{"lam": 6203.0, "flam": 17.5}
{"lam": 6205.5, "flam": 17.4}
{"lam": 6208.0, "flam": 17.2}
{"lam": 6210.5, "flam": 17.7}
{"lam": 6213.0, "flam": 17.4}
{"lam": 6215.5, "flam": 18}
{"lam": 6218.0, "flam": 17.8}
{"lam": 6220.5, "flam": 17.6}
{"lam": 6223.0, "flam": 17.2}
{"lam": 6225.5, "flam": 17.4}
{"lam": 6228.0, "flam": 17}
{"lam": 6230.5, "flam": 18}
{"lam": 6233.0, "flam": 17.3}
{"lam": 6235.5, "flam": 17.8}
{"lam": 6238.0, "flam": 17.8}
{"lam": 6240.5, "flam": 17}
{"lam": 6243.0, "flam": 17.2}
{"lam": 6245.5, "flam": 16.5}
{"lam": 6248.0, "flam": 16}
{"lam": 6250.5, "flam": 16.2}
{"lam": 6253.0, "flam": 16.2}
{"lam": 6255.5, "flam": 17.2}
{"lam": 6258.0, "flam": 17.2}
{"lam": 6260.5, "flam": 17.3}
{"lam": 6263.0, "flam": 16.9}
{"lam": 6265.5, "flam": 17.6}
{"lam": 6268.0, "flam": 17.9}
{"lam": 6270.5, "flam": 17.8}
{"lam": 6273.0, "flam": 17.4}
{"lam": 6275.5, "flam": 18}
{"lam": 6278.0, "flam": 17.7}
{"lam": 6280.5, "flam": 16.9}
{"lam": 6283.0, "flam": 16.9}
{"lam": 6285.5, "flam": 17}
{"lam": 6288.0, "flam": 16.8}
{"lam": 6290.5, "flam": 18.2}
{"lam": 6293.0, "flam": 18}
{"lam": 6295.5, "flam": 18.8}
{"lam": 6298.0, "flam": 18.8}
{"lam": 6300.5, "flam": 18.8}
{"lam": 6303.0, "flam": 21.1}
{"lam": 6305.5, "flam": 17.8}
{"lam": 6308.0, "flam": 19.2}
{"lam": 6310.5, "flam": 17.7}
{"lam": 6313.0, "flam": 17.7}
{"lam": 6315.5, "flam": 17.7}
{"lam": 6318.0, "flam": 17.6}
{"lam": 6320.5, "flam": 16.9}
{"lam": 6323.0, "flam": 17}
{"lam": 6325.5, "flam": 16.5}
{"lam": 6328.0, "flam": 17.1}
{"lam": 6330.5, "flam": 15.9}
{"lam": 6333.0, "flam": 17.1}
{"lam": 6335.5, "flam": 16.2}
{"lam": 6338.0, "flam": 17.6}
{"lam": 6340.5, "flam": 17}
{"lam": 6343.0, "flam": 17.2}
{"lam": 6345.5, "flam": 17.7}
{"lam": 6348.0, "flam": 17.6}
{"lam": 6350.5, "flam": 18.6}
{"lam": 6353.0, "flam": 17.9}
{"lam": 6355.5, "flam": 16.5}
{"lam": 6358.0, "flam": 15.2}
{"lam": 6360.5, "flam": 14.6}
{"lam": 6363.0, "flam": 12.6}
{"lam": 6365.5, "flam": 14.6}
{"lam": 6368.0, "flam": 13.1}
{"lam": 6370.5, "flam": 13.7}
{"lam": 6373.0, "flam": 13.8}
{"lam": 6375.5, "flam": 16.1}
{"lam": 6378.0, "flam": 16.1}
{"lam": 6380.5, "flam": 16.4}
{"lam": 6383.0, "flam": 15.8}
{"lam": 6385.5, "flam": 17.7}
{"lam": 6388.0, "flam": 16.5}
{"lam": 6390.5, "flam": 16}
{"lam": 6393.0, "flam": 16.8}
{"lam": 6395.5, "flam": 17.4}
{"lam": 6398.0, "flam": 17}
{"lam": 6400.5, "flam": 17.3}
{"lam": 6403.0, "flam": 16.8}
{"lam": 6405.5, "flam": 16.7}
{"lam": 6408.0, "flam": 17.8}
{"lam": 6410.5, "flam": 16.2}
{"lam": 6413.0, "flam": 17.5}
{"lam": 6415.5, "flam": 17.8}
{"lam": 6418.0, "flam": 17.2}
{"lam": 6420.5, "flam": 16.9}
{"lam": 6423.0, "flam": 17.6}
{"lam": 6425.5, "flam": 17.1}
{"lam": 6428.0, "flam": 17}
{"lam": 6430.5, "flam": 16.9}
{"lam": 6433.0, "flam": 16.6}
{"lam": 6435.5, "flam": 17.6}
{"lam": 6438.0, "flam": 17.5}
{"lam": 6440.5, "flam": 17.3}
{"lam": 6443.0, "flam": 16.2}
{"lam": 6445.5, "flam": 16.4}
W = 3.9 AA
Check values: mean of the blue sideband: 17.2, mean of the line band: 16.1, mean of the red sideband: 17.1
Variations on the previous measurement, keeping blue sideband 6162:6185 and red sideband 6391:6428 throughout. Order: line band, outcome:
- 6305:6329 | -0.86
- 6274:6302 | -1.65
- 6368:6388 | 1.76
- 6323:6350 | -0.13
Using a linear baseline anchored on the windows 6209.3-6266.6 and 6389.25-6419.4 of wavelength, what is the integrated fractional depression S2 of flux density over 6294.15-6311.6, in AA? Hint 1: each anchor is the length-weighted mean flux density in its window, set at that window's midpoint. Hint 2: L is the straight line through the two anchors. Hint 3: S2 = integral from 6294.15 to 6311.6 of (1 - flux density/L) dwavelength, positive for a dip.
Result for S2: -1.8 AA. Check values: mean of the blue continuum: 17.2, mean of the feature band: 18.9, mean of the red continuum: 17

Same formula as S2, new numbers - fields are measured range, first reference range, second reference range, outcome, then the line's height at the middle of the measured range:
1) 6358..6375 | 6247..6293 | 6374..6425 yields 3.0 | 17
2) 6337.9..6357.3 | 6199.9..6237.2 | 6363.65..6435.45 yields -0.8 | 16.7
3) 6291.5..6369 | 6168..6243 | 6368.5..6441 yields -0.7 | 17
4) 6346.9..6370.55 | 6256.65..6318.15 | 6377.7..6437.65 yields 2.5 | 17.3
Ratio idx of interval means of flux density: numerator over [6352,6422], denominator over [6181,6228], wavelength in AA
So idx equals 0.92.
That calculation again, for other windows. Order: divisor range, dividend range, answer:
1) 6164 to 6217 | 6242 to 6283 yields 0.99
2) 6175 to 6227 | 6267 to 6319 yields 1.03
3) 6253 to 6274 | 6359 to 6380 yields 0.83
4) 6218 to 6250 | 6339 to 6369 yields 0.93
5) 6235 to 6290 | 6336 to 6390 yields 0.93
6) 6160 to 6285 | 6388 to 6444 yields 0.99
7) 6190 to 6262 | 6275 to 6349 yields 1.02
